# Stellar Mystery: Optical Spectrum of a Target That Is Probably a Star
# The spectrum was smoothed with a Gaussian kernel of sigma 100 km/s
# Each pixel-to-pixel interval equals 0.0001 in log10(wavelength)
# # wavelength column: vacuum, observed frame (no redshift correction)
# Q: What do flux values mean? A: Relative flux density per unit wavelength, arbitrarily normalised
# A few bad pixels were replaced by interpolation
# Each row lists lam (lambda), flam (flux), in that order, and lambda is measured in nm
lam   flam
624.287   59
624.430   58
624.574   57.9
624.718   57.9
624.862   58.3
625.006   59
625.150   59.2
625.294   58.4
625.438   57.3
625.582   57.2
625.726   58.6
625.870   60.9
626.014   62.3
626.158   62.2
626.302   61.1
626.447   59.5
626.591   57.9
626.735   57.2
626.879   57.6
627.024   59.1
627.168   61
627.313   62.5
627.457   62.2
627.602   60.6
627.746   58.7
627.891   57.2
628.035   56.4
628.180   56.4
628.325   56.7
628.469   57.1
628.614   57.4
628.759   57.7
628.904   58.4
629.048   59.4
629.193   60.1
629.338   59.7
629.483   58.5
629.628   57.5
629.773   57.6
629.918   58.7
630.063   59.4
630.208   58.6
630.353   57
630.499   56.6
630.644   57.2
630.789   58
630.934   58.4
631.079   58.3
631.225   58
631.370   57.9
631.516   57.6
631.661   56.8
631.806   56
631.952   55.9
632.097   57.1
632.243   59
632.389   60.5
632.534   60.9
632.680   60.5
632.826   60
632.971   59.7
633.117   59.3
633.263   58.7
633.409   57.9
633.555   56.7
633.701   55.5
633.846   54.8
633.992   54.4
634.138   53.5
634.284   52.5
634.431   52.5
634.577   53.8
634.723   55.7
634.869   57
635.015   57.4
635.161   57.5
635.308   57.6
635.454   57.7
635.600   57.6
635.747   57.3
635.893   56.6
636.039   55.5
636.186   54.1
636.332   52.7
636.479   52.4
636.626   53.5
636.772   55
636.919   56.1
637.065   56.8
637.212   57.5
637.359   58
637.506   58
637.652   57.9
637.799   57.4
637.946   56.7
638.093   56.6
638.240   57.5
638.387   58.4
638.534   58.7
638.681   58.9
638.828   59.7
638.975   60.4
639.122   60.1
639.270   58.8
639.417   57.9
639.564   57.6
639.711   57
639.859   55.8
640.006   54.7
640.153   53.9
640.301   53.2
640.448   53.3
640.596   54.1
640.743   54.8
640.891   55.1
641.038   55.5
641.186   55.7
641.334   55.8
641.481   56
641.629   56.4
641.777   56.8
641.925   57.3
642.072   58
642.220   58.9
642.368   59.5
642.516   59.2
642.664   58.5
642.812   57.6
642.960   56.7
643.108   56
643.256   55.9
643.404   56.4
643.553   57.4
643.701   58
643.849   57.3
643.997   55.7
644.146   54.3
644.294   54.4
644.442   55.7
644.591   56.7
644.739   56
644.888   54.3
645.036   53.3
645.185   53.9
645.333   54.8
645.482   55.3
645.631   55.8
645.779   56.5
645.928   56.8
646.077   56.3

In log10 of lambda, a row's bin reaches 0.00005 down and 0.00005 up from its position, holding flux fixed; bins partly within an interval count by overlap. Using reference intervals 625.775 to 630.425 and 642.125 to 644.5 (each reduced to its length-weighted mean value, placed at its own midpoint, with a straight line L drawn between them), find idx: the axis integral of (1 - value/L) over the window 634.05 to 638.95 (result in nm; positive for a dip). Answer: 0.129 nm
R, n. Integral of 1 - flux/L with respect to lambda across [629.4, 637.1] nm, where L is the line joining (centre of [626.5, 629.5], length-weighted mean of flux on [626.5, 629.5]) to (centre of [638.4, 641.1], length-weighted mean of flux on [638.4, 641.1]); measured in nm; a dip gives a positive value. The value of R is 0.12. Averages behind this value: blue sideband 58.7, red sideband 56.7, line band 56.9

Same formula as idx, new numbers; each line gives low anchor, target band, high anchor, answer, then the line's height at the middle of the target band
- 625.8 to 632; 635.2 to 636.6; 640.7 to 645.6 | 0.04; 57.4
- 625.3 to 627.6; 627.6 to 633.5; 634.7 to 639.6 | 0.05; 58.7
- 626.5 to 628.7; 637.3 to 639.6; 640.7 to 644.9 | -0.05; 57.1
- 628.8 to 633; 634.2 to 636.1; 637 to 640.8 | 0.05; 57.7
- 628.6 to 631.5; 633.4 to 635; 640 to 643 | 0.07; 57.5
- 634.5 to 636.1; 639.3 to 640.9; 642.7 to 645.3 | 0.03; 56.3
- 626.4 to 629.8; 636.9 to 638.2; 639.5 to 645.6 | -0.01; 56.9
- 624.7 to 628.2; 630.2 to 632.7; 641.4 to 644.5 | 0.02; 58.5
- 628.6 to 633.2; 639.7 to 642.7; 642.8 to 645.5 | 0.01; 56.3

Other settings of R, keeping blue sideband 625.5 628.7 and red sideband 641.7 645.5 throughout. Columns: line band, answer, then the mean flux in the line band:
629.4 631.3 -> 0.02 nm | 58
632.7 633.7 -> -0.01 nm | 58.6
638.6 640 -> -0.03 nm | 58.3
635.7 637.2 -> 0.07 nm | 55.1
